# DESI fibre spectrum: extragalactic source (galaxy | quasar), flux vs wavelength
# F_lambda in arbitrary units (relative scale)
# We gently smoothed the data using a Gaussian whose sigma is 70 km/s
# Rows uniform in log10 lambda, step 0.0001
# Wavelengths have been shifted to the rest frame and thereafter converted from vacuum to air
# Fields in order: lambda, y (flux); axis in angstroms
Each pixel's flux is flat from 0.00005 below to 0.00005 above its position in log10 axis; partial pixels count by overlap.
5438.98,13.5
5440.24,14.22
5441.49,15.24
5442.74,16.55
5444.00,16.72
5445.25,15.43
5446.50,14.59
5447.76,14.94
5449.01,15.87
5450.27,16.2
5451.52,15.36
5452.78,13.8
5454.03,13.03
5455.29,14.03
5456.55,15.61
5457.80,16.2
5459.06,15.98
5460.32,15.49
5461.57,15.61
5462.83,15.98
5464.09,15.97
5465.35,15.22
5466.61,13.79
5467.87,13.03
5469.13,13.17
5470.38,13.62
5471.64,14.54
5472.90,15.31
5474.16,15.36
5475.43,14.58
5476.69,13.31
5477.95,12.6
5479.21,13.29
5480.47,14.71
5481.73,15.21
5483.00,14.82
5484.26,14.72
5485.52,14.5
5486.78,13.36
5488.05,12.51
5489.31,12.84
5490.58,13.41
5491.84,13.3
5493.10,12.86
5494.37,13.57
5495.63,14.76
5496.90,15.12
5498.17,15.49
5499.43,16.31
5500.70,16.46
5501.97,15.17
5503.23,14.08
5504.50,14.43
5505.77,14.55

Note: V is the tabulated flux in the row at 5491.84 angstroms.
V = 13.3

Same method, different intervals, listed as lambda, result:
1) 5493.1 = 12.86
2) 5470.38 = 13.62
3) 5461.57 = 15.61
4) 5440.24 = 14.22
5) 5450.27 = 16.2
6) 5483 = 14.82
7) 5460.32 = 15.49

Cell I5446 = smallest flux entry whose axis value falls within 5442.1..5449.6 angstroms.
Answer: 14.59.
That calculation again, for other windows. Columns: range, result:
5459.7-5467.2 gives 13.79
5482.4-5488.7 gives 12.51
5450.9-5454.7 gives 13.03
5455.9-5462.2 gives 15.49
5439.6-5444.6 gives 14.22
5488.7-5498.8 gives 12.84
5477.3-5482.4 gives 12.6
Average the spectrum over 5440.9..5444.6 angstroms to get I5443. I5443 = 16.2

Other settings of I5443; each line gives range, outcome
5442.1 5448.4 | 15.7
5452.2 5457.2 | 14.1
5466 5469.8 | 13.4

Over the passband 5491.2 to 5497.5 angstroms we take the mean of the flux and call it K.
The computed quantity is 13.9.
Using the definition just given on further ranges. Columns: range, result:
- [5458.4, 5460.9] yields 15.7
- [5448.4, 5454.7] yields 14.8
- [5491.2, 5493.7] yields 13.1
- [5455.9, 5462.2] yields 15.8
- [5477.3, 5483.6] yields 14.1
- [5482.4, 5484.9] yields 14.8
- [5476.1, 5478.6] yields 13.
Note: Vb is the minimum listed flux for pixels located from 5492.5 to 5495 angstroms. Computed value 12.86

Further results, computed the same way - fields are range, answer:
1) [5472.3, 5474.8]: 15.31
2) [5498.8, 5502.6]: 15.17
